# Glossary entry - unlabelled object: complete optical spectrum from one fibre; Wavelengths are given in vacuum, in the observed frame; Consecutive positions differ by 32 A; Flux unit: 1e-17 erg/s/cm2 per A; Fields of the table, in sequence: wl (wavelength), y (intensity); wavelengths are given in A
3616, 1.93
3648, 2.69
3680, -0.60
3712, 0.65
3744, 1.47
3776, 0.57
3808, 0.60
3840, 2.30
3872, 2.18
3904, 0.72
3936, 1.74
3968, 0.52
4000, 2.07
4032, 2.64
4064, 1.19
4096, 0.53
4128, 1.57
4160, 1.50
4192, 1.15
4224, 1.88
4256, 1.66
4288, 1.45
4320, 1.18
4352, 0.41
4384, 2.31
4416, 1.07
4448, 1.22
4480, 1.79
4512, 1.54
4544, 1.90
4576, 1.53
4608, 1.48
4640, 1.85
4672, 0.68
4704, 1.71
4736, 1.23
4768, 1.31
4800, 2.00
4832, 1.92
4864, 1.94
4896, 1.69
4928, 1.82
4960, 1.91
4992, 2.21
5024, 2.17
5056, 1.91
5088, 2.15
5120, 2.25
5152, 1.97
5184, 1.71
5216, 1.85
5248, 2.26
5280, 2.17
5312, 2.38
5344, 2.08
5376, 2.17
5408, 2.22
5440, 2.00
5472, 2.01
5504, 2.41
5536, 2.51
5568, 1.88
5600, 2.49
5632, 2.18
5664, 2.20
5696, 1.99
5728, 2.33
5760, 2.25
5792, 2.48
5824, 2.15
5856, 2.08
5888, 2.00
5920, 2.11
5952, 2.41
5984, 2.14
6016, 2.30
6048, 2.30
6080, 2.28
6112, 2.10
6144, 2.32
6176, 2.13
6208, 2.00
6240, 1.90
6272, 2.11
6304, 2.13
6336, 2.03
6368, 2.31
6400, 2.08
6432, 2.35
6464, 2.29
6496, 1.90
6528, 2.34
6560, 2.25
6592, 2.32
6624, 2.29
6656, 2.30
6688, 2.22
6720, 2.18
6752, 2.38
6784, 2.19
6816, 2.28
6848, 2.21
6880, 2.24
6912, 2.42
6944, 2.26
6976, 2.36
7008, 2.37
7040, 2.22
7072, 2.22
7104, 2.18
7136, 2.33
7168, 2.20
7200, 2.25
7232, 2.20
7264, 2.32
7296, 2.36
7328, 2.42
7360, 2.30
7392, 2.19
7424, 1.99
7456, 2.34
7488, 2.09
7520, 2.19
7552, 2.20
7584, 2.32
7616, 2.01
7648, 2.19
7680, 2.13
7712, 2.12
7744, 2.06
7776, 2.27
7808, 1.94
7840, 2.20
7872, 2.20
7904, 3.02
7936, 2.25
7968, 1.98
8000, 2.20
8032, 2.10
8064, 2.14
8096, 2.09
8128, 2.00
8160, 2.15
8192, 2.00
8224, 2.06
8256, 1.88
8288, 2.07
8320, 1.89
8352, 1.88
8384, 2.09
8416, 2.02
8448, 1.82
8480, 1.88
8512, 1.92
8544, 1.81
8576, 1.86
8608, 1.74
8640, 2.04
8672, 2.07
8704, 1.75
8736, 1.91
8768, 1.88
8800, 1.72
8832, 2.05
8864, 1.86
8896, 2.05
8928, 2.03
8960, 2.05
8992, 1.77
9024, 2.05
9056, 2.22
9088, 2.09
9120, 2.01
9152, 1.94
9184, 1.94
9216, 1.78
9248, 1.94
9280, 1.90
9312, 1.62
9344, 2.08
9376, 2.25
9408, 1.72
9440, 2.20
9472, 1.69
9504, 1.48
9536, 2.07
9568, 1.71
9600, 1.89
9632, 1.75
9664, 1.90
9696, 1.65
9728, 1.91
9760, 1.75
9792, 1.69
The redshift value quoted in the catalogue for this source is 0.203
